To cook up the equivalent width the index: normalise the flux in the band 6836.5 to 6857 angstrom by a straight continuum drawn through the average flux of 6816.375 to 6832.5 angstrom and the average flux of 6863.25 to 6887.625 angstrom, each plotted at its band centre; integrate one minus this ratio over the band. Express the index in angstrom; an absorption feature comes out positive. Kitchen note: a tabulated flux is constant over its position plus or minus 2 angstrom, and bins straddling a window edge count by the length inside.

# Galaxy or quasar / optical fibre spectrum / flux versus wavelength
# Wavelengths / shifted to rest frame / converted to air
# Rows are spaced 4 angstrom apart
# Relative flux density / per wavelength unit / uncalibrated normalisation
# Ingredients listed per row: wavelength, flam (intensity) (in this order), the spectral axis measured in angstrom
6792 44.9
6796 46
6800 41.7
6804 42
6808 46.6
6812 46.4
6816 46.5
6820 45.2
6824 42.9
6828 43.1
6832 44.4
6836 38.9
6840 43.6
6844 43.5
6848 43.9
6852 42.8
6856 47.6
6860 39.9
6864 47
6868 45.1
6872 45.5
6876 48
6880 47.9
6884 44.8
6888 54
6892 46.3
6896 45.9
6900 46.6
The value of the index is 0.7 angstrom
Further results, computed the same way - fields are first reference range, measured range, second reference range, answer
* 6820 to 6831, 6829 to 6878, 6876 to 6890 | 2.04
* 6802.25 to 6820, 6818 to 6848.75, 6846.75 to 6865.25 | 1.11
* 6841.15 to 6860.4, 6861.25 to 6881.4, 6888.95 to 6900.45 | -0.50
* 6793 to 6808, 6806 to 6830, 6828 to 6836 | -1.07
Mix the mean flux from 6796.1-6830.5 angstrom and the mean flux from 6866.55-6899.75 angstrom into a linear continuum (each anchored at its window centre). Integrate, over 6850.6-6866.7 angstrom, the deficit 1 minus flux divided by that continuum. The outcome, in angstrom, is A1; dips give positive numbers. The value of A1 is 0.6 angstrom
